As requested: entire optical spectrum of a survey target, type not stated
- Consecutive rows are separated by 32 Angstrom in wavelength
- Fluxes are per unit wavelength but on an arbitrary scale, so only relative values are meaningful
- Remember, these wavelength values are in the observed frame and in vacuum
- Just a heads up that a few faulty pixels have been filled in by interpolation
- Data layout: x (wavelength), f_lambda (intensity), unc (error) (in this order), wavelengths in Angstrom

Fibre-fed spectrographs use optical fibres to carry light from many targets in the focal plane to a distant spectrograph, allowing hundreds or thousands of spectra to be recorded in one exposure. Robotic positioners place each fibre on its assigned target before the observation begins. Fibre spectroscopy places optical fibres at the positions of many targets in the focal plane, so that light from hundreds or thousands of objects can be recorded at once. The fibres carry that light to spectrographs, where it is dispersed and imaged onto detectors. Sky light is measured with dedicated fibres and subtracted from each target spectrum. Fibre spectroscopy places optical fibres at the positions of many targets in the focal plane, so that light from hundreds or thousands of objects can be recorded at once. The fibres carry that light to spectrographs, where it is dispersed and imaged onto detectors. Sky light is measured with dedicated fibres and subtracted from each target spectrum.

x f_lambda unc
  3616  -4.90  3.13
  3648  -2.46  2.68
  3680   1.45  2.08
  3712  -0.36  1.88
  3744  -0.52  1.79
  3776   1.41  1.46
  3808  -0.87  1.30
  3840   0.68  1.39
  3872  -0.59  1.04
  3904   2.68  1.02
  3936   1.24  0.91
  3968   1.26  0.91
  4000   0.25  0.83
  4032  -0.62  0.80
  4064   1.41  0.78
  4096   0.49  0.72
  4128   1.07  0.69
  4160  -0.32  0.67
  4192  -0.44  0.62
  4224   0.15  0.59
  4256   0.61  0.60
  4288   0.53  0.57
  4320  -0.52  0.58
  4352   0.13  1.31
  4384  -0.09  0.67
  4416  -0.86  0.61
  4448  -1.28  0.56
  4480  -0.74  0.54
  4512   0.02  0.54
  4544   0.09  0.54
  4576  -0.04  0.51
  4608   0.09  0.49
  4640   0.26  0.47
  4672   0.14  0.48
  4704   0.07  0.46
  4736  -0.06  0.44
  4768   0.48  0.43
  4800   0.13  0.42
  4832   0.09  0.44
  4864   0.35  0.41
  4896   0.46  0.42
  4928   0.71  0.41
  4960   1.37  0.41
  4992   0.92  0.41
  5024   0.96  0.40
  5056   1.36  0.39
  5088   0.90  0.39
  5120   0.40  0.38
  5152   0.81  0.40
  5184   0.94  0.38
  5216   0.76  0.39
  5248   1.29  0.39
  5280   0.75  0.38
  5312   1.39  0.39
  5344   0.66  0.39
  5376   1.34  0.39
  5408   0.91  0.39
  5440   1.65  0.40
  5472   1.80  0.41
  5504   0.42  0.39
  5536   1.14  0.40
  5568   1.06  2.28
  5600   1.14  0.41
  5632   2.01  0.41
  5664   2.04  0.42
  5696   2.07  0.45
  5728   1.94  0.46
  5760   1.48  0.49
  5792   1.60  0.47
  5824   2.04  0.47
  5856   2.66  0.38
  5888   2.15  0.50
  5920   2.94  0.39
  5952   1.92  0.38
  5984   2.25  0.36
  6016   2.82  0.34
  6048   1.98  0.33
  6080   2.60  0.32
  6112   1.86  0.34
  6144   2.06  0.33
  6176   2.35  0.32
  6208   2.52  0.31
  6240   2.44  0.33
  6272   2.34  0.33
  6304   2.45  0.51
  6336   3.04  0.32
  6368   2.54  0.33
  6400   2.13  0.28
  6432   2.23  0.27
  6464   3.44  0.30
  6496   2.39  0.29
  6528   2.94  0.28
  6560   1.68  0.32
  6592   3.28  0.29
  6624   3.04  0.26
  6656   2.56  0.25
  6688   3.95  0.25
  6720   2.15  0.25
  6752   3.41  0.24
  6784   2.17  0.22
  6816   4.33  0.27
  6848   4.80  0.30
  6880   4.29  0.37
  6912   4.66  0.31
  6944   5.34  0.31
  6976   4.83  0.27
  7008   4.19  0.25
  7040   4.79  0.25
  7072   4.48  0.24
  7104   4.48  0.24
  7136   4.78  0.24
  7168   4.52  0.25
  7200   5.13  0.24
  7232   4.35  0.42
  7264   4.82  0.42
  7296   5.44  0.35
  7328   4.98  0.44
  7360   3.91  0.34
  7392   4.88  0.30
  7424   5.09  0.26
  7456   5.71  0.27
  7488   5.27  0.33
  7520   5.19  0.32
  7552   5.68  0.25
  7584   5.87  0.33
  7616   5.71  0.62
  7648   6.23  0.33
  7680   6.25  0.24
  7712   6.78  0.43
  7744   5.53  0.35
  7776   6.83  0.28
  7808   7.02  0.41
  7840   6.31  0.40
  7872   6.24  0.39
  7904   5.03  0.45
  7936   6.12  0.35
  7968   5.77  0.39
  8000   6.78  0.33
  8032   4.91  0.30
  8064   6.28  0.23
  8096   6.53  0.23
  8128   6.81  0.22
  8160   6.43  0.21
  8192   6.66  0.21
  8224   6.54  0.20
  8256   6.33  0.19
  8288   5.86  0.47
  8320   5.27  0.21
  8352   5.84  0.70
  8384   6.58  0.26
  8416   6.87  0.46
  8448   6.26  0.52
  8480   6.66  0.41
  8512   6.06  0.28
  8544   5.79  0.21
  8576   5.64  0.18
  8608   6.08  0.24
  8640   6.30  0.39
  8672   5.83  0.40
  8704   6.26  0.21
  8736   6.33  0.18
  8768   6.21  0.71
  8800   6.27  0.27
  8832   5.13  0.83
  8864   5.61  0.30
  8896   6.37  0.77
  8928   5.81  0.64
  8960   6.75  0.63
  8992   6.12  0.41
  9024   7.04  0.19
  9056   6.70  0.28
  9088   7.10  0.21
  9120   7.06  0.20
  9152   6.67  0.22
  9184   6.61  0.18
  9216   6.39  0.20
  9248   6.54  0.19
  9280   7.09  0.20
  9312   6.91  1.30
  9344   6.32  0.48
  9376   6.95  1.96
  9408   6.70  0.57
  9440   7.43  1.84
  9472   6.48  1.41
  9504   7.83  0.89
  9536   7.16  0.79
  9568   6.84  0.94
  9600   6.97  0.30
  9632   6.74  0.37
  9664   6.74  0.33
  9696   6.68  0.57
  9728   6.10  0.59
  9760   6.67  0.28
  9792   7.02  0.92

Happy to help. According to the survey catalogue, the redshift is 0.708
